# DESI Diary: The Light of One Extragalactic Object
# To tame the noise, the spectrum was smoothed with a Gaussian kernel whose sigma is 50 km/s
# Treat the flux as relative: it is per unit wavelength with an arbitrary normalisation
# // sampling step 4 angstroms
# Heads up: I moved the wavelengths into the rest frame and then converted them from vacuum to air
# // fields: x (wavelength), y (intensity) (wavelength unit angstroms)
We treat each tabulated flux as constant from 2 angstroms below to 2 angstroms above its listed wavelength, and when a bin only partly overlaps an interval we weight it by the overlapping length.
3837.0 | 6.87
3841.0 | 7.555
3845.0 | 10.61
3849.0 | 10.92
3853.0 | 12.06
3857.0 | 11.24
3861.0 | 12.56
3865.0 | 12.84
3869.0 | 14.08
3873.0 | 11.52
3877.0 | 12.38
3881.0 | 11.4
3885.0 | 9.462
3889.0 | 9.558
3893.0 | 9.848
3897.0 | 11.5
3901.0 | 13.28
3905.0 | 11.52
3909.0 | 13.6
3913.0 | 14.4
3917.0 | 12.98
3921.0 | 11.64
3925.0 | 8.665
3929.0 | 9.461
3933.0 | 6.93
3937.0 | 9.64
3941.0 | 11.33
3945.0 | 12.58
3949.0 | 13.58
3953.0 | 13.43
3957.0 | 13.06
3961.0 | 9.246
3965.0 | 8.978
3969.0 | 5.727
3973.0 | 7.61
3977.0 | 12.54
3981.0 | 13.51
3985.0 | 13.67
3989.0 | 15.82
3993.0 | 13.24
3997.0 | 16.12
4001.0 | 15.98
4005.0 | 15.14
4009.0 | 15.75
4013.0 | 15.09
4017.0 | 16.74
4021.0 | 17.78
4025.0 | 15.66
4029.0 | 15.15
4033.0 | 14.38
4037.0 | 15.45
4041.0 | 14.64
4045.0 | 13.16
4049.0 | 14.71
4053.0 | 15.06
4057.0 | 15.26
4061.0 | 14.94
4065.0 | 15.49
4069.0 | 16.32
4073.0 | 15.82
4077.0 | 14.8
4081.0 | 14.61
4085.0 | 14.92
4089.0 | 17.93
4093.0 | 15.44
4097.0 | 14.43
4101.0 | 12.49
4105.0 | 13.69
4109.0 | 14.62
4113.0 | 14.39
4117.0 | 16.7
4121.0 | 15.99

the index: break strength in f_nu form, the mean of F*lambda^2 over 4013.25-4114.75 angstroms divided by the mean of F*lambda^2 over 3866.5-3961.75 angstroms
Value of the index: 1.4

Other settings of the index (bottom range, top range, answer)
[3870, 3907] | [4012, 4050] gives 1.46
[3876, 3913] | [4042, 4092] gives 1.44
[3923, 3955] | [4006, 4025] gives 1.57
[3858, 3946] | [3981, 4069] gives 1.42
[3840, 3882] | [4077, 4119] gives 1.44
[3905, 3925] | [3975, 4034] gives 1.26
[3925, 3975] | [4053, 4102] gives 1.61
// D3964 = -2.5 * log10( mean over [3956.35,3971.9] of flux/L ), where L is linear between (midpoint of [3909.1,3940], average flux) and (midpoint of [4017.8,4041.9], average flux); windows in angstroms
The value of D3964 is 0.38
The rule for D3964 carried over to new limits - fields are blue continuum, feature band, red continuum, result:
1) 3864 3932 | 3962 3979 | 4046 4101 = 0.44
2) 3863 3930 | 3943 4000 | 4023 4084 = 0.10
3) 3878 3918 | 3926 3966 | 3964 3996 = 0.08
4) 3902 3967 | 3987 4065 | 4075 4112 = -0.15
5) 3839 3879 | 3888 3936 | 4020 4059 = 0.13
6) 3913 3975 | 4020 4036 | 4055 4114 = -0.18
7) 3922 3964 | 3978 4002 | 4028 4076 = -0.16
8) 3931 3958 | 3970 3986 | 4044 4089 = 0.11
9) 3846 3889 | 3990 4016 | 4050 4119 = -0.11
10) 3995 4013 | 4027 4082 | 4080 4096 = 0.05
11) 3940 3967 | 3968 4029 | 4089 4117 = -0.12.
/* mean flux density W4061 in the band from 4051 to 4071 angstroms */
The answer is 15.4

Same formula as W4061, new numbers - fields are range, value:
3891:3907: 11.5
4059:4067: 15.2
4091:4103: 14.1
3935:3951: 11.8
